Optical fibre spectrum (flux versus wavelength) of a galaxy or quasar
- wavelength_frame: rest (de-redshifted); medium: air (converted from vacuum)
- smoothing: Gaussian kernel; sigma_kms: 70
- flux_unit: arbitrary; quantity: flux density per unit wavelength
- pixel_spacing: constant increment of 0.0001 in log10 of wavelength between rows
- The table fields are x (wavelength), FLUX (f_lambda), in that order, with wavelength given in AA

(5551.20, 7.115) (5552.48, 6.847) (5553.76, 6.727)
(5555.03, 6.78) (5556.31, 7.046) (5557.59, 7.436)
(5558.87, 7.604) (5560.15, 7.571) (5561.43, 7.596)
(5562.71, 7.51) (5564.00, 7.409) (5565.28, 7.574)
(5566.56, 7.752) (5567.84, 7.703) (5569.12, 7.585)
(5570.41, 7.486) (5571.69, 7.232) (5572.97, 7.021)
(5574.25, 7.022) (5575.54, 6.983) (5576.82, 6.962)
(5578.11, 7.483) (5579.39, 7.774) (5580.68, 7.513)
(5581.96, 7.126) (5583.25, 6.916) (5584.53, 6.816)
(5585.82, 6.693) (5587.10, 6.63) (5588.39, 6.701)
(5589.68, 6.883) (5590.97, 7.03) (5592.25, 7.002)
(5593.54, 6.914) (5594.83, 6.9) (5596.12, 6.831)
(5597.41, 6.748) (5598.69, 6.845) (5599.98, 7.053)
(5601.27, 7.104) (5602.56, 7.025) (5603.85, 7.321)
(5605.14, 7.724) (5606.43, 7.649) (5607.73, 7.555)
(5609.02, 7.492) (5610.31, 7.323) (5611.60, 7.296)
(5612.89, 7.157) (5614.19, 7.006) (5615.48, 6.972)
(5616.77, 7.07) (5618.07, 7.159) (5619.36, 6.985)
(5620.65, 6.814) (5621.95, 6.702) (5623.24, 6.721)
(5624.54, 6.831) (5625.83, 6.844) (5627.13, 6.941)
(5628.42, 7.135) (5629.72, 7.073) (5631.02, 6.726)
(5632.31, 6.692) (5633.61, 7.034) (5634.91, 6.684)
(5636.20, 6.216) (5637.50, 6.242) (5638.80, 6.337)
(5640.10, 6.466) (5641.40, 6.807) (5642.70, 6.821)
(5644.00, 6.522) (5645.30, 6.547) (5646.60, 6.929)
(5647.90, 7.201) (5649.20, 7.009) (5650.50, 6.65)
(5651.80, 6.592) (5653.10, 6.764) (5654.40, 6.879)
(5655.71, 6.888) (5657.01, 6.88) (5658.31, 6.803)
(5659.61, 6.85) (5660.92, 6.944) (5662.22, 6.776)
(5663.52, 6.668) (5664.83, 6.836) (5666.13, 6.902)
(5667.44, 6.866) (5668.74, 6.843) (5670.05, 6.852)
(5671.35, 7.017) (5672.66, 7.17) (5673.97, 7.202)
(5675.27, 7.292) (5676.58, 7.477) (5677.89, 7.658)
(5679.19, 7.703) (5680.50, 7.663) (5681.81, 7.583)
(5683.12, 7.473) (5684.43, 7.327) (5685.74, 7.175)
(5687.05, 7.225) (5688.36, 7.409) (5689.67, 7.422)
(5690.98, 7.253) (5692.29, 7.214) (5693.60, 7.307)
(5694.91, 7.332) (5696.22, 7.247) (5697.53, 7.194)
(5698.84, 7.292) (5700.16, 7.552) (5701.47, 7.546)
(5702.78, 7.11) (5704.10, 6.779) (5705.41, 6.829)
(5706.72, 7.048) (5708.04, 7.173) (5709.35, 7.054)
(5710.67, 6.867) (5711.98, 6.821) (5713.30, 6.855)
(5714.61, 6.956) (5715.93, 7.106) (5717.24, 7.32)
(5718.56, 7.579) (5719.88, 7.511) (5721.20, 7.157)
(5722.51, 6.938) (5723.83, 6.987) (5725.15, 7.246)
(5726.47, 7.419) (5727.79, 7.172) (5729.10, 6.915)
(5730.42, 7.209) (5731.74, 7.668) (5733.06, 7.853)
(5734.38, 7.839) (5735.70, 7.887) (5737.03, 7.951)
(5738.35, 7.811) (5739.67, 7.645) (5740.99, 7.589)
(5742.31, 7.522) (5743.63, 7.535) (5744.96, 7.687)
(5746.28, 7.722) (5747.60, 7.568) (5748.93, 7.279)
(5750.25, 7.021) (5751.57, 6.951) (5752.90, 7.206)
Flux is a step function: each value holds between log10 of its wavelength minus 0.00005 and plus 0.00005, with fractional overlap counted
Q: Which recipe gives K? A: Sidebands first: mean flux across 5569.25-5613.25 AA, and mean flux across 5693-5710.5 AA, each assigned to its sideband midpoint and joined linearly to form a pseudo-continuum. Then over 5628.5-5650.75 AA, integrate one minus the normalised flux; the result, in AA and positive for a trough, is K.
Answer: 1.36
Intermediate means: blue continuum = 7.13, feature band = 6.71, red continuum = 7.18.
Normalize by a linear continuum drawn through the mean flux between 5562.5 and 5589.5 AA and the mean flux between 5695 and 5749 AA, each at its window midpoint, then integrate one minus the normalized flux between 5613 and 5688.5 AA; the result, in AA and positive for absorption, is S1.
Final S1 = 3.4 AA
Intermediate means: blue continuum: 7.22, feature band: 6.94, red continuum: 7.33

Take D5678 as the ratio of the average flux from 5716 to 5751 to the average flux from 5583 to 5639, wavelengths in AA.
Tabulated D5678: 1.07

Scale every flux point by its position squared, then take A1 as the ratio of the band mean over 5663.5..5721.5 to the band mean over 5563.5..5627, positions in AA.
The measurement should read 1.0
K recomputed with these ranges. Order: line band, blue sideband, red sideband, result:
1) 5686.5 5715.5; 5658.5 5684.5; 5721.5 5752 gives 0.5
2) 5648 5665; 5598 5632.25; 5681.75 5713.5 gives 0.8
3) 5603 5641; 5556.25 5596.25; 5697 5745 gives 1.4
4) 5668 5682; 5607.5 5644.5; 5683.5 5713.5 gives -0.4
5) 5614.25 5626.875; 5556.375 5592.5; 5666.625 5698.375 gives 0.6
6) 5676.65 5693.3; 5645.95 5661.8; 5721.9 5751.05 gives -0.8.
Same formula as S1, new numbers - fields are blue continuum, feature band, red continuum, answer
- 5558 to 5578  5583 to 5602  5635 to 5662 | 0.8 AA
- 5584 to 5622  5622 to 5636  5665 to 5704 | 0.6 AA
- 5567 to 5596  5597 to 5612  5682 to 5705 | -0.3 AA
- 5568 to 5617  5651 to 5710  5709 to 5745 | 1.2 AA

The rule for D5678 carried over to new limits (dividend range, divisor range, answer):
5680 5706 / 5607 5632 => 1.04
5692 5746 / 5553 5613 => 1.02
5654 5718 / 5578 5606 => 1.01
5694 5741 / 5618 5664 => 1.08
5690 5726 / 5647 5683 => 1.02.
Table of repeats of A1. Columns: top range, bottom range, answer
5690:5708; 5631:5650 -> 1.10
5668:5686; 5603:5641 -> 1.07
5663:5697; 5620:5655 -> 1.09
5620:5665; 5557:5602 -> 0.96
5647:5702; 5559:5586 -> 1.01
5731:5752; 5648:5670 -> 1.15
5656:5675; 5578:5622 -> 1.00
